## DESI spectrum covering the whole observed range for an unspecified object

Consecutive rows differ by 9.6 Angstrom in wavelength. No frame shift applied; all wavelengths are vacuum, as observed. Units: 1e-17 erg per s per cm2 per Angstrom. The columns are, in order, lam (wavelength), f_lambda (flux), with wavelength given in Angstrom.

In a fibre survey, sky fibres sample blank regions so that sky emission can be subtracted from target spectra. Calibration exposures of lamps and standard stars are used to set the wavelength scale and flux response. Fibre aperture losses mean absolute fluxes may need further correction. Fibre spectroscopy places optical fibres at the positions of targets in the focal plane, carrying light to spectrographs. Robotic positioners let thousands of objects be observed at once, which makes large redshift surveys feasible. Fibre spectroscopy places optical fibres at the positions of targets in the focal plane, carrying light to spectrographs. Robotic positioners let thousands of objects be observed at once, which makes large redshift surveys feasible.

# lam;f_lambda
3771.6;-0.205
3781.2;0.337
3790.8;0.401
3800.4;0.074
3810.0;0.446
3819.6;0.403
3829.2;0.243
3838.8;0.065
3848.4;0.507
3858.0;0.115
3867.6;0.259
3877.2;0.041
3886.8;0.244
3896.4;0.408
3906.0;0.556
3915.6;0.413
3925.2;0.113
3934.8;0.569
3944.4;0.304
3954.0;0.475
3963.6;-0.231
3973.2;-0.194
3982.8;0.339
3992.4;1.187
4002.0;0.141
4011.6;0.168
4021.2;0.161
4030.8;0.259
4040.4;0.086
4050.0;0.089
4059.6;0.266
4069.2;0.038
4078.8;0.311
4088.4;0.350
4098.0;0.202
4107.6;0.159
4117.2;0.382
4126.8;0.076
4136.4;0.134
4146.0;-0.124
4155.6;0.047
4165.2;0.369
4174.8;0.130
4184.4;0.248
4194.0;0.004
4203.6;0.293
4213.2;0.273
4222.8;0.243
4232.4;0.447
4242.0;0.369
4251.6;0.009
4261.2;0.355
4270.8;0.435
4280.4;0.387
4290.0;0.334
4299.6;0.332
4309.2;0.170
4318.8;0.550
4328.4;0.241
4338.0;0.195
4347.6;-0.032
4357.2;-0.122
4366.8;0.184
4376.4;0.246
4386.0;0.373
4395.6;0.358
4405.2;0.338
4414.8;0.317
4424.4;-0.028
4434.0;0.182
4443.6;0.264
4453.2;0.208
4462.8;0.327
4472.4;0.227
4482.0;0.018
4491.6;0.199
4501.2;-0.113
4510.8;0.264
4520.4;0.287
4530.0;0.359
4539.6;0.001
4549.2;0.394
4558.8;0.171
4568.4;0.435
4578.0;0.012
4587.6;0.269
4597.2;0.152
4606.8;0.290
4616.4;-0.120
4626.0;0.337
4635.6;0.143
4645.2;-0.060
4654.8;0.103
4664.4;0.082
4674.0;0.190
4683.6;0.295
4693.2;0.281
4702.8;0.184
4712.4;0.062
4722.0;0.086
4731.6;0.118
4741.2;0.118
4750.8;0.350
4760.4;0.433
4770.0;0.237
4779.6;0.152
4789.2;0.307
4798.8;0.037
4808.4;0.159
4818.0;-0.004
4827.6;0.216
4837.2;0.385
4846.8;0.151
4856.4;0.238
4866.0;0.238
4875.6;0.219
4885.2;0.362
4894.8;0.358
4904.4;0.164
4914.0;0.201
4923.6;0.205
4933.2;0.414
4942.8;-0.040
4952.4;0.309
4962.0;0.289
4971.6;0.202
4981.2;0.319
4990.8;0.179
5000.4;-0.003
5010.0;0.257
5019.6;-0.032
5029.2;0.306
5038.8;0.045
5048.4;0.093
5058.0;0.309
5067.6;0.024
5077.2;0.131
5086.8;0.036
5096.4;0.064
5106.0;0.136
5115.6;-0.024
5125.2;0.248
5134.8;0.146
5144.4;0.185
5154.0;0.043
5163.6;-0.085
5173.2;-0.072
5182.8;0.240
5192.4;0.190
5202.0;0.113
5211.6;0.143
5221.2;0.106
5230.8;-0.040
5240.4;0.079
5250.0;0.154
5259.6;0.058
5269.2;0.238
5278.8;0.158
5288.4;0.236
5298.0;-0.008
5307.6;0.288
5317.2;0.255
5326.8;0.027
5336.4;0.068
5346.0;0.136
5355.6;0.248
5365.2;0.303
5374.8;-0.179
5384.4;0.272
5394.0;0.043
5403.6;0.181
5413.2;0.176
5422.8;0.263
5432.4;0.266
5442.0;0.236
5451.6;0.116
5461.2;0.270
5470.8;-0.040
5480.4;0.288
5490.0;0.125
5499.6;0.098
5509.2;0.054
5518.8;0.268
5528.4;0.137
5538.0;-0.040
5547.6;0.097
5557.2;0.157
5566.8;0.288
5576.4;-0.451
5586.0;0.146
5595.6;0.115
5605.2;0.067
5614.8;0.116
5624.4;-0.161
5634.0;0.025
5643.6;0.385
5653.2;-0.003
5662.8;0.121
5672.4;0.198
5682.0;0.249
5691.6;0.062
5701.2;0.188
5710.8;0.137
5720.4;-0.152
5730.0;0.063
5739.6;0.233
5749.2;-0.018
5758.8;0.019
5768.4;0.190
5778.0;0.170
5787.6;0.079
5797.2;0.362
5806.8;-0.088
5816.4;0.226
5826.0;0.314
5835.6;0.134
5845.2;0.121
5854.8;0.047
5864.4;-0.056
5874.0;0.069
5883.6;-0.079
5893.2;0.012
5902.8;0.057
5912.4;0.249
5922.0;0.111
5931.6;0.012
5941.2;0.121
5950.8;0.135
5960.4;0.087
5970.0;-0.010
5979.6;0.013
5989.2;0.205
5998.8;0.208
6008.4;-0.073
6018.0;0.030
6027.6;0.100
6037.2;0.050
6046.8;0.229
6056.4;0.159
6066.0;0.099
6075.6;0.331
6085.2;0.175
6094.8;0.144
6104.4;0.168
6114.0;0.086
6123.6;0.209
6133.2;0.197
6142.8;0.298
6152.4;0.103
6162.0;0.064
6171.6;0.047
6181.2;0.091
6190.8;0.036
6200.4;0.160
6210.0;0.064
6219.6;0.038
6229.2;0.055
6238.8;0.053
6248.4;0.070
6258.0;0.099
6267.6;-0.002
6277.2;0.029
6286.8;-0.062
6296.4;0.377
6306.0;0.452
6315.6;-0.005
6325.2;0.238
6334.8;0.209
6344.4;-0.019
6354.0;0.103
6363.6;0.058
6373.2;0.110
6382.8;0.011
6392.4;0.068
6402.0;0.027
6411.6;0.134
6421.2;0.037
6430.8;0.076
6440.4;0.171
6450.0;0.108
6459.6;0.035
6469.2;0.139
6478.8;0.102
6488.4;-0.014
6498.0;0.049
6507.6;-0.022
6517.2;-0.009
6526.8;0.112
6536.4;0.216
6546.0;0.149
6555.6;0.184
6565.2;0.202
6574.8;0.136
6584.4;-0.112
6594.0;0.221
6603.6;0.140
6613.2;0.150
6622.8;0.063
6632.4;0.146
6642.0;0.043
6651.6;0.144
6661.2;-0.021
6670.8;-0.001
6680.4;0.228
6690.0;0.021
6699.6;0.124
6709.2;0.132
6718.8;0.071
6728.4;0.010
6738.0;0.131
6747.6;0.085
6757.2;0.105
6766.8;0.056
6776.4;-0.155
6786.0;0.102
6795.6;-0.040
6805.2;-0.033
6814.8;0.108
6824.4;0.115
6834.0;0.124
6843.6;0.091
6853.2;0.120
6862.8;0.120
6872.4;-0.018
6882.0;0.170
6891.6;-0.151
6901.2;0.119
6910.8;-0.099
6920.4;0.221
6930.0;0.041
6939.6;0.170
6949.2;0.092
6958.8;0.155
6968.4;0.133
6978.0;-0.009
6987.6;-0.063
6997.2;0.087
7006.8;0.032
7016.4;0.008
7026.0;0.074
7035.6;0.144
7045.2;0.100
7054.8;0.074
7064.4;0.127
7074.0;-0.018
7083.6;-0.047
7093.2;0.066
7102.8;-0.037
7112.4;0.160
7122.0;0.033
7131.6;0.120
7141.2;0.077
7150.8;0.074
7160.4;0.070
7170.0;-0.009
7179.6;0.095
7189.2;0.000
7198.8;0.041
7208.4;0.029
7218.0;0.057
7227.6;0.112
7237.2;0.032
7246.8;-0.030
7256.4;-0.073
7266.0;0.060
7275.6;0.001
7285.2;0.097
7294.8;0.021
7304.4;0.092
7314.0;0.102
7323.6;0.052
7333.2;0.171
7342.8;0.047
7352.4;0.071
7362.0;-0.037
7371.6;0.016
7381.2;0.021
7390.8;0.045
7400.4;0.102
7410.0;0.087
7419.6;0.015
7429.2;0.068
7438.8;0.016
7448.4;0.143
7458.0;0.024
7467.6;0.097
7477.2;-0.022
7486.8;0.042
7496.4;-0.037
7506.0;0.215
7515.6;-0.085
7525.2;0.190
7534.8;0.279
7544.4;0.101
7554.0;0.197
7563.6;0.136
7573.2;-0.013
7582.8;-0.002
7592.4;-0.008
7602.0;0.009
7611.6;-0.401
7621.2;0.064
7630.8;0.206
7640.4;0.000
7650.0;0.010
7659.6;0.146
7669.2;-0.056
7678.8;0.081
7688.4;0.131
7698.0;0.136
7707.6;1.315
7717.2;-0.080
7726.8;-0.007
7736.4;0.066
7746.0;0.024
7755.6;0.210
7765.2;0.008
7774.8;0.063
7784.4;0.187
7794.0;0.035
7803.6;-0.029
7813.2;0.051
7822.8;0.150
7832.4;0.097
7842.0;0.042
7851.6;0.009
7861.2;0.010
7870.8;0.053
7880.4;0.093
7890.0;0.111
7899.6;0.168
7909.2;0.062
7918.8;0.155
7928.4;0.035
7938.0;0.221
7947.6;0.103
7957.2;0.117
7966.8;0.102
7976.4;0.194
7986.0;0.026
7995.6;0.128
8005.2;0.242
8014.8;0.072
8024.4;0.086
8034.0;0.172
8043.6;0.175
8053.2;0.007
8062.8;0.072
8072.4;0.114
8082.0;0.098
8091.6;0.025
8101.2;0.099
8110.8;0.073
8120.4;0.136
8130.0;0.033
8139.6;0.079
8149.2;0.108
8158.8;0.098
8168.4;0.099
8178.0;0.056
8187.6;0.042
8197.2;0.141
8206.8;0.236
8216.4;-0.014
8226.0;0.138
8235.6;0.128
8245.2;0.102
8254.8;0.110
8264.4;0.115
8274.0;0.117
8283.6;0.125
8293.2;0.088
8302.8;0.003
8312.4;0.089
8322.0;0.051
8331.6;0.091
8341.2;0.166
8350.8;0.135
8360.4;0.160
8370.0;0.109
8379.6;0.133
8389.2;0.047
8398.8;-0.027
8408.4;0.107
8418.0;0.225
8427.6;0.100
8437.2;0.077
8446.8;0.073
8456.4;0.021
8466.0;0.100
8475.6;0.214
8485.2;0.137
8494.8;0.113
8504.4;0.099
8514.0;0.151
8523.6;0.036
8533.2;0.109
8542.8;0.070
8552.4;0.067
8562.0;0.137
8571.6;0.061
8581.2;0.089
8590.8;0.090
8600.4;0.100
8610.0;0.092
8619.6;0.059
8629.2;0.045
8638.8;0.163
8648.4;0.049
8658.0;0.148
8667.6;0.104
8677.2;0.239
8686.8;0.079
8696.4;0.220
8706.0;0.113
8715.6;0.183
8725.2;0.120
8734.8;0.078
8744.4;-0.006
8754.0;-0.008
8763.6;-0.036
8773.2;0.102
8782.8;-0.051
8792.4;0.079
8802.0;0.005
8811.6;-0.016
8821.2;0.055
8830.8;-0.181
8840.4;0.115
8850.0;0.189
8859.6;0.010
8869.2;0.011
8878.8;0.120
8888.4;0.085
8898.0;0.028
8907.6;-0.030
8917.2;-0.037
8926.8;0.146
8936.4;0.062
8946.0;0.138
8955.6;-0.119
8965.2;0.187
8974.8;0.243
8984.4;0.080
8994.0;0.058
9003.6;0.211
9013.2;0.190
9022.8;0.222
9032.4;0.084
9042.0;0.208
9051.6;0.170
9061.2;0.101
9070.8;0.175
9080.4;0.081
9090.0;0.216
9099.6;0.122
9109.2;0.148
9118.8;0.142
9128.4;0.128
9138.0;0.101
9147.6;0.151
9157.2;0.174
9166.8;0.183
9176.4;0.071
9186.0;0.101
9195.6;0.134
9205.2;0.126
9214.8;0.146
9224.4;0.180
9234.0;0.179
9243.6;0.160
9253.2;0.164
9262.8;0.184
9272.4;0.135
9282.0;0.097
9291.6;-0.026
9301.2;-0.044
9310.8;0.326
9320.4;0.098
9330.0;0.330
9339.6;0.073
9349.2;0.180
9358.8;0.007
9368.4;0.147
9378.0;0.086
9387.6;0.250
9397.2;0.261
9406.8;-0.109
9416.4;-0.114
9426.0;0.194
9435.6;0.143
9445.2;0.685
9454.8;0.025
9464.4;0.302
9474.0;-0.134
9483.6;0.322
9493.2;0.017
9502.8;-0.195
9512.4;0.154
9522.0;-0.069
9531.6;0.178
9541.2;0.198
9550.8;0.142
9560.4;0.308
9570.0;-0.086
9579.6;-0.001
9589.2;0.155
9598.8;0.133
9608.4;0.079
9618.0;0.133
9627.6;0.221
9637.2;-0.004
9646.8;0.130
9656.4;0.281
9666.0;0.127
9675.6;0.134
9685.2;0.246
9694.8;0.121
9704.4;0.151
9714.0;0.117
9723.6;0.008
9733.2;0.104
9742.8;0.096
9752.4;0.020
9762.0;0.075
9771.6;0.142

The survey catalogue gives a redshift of 1.07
